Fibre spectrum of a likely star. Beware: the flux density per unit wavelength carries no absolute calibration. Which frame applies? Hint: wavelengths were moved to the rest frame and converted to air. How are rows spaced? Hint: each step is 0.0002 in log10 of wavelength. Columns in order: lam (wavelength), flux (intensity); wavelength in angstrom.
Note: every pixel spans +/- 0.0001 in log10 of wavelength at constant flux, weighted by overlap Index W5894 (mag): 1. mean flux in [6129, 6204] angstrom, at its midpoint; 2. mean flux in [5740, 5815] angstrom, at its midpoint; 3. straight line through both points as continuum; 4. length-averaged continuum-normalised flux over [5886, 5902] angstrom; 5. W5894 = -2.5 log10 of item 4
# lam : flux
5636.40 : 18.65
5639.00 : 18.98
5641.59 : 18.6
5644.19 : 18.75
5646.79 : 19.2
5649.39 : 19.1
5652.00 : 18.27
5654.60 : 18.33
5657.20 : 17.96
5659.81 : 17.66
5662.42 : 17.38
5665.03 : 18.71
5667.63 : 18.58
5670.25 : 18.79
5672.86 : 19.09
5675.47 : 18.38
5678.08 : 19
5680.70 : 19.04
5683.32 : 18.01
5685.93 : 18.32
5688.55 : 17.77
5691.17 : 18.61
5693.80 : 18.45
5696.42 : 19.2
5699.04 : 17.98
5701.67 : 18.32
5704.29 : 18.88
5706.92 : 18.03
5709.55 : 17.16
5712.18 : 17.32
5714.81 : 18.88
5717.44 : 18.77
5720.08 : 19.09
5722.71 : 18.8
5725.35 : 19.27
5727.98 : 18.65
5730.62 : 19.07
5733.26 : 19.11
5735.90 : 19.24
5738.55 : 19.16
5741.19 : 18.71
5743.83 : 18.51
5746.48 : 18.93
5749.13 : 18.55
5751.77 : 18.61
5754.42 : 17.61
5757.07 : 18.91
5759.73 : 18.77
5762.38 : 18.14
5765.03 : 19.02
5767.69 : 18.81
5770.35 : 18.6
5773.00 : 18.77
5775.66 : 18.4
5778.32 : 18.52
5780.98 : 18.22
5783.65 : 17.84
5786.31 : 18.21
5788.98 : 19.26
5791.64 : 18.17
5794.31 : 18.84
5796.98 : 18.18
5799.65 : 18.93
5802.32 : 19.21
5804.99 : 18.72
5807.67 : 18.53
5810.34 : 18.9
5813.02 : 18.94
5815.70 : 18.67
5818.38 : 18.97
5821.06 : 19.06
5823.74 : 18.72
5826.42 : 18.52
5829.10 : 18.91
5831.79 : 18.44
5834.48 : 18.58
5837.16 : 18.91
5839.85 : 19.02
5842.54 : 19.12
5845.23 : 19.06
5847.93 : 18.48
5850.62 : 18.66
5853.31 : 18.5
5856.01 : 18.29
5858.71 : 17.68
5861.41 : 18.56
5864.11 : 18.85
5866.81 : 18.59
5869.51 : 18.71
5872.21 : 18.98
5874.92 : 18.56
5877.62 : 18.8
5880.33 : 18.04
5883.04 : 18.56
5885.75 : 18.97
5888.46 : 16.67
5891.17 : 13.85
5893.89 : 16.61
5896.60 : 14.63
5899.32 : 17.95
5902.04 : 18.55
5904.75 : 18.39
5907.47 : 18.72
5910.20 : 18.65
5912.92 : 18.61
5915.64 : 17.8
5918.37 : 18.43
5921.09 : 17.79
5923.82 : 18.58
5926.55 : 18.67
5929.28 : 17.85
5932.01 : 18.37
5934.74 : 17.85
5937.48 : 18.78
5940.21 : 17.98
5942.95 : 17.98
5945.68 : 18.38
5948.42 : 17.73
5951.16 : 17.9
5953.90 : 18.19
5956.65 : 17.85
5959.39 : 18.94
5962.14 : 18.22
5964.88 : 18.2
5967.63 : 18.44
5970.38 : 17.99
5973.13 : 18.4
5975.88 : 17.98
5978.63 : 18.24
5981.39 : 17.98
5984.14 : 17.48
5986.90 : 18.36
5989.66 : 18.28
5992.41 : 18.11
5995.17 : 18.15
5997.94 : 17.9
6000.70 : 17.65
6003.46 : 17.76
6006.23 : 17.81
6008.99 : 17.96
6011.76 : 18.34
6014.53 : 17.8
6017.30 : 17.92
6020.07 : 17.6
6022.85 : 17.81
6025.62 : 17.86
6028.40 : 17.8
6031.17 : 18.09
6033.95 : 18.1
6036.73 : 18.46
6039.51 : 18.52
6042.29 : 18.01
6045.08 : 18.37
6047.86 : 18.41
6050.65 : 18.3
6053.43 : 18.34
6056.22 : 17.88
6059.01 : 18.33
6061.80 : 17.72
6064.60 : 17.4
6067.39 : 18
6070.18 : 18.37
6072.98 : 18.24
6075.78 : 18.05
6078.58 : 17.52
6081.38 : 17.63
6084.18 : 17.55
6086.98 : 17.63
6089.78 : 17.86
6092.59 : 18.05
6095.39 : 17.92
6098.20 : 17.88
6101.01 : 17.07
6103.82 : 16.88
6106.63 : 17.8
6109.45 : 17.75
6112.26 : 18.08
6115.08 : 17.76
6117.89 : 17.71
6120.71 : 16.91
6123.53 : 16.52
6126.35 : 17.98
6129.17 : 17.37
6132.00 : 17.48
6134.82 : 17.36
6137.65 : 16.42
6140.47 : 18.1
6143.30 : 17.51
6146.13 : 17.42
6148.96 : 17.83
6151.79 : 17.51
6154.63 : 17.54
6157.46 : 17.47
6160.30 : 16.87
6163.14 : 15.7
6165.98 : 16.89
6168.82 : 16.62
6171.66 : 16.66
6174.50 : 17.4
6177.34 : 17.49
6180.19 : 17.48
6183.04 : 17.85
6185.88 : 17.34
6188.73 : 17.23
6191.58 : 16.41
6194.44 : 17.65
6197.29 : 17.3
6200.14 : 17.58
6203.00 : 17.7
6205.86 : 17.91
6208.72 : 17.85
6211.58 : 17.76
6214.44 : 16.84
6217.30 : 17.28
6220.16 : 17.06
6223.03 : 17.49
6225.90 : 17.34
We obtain 0.116 mag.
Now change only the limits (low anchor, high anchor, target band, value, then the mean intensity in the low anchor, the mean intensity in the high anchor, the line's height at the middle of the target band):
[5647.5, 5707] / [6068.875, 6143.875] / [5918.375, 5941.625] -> -0.018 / 18.4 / 17.6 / 18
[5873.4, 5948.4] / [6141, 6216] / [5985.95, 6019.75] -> -0.017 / 17.9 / 17.3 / 17.7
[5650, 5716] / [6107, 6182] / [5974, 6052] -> -0.027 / 18.3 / 17.3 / 17.6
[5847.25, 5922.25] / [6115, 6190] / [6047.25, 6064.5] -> -0.033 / 18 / 17.3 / 17.5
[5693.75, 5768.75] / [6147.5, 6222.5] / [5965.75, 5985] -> -0.012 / 18.6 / 17.3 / 17.9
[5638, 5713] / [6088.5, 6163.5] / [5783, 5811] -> -0.028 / 18.4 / 17.5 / 18.2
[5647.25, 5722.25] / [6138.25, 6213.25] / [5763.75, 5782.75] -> -0.022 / 18.4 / 17.3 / 18.2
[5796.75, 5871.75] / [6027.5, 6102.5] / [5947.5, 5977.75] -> 0.008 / 18.7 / 18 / 18.3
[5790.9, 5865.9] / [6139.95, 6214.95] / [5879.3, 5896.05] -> 0.091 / 18.7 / 17.3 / 18.5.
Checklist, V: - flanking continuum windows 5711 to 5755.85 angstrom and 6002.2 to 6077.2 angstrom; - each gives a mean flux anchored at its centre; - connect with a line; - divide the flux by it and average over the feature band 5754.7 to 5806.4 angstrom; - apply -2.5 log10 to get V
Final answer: 0.00 mag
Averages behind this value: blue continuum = 18.7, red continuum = 18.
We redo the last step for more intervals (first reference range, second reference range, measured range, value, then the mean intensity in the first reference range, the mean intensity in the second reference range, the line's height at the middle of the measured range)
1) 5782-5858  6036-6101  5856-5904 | 0.04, 18.7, 18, 18.5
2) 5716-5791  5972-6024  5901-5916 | -0.02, 18.7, 18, 18.2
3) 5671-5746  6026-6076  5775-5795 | 0.00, 18.6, 18.1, 18.5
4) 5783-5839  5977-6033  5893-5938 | 0.02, 18.7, 17.9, 18.3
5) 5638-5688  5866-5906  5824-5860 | -0.05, 18.5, 17.7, 17.9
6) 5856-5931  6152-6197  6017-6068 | -0.03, 18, 17.1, 17.5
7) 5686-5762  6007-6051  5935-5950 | 0.00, 18.6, 18.1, 18.2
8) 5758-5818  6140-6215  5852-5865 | 0.00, 18.6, 17.3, 18.4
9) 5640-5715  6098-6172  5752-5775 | -0.02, 18.4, 17.3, 18.2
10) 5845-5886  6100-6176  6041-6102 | -0.02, 18.6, 17.3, 17.6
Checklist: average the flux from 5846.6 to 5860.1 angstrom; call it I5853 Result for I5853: 18.3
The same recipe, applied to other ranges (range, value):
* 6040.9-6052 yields 18.3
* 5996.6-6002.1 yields 17.8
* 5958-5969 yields 18.5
